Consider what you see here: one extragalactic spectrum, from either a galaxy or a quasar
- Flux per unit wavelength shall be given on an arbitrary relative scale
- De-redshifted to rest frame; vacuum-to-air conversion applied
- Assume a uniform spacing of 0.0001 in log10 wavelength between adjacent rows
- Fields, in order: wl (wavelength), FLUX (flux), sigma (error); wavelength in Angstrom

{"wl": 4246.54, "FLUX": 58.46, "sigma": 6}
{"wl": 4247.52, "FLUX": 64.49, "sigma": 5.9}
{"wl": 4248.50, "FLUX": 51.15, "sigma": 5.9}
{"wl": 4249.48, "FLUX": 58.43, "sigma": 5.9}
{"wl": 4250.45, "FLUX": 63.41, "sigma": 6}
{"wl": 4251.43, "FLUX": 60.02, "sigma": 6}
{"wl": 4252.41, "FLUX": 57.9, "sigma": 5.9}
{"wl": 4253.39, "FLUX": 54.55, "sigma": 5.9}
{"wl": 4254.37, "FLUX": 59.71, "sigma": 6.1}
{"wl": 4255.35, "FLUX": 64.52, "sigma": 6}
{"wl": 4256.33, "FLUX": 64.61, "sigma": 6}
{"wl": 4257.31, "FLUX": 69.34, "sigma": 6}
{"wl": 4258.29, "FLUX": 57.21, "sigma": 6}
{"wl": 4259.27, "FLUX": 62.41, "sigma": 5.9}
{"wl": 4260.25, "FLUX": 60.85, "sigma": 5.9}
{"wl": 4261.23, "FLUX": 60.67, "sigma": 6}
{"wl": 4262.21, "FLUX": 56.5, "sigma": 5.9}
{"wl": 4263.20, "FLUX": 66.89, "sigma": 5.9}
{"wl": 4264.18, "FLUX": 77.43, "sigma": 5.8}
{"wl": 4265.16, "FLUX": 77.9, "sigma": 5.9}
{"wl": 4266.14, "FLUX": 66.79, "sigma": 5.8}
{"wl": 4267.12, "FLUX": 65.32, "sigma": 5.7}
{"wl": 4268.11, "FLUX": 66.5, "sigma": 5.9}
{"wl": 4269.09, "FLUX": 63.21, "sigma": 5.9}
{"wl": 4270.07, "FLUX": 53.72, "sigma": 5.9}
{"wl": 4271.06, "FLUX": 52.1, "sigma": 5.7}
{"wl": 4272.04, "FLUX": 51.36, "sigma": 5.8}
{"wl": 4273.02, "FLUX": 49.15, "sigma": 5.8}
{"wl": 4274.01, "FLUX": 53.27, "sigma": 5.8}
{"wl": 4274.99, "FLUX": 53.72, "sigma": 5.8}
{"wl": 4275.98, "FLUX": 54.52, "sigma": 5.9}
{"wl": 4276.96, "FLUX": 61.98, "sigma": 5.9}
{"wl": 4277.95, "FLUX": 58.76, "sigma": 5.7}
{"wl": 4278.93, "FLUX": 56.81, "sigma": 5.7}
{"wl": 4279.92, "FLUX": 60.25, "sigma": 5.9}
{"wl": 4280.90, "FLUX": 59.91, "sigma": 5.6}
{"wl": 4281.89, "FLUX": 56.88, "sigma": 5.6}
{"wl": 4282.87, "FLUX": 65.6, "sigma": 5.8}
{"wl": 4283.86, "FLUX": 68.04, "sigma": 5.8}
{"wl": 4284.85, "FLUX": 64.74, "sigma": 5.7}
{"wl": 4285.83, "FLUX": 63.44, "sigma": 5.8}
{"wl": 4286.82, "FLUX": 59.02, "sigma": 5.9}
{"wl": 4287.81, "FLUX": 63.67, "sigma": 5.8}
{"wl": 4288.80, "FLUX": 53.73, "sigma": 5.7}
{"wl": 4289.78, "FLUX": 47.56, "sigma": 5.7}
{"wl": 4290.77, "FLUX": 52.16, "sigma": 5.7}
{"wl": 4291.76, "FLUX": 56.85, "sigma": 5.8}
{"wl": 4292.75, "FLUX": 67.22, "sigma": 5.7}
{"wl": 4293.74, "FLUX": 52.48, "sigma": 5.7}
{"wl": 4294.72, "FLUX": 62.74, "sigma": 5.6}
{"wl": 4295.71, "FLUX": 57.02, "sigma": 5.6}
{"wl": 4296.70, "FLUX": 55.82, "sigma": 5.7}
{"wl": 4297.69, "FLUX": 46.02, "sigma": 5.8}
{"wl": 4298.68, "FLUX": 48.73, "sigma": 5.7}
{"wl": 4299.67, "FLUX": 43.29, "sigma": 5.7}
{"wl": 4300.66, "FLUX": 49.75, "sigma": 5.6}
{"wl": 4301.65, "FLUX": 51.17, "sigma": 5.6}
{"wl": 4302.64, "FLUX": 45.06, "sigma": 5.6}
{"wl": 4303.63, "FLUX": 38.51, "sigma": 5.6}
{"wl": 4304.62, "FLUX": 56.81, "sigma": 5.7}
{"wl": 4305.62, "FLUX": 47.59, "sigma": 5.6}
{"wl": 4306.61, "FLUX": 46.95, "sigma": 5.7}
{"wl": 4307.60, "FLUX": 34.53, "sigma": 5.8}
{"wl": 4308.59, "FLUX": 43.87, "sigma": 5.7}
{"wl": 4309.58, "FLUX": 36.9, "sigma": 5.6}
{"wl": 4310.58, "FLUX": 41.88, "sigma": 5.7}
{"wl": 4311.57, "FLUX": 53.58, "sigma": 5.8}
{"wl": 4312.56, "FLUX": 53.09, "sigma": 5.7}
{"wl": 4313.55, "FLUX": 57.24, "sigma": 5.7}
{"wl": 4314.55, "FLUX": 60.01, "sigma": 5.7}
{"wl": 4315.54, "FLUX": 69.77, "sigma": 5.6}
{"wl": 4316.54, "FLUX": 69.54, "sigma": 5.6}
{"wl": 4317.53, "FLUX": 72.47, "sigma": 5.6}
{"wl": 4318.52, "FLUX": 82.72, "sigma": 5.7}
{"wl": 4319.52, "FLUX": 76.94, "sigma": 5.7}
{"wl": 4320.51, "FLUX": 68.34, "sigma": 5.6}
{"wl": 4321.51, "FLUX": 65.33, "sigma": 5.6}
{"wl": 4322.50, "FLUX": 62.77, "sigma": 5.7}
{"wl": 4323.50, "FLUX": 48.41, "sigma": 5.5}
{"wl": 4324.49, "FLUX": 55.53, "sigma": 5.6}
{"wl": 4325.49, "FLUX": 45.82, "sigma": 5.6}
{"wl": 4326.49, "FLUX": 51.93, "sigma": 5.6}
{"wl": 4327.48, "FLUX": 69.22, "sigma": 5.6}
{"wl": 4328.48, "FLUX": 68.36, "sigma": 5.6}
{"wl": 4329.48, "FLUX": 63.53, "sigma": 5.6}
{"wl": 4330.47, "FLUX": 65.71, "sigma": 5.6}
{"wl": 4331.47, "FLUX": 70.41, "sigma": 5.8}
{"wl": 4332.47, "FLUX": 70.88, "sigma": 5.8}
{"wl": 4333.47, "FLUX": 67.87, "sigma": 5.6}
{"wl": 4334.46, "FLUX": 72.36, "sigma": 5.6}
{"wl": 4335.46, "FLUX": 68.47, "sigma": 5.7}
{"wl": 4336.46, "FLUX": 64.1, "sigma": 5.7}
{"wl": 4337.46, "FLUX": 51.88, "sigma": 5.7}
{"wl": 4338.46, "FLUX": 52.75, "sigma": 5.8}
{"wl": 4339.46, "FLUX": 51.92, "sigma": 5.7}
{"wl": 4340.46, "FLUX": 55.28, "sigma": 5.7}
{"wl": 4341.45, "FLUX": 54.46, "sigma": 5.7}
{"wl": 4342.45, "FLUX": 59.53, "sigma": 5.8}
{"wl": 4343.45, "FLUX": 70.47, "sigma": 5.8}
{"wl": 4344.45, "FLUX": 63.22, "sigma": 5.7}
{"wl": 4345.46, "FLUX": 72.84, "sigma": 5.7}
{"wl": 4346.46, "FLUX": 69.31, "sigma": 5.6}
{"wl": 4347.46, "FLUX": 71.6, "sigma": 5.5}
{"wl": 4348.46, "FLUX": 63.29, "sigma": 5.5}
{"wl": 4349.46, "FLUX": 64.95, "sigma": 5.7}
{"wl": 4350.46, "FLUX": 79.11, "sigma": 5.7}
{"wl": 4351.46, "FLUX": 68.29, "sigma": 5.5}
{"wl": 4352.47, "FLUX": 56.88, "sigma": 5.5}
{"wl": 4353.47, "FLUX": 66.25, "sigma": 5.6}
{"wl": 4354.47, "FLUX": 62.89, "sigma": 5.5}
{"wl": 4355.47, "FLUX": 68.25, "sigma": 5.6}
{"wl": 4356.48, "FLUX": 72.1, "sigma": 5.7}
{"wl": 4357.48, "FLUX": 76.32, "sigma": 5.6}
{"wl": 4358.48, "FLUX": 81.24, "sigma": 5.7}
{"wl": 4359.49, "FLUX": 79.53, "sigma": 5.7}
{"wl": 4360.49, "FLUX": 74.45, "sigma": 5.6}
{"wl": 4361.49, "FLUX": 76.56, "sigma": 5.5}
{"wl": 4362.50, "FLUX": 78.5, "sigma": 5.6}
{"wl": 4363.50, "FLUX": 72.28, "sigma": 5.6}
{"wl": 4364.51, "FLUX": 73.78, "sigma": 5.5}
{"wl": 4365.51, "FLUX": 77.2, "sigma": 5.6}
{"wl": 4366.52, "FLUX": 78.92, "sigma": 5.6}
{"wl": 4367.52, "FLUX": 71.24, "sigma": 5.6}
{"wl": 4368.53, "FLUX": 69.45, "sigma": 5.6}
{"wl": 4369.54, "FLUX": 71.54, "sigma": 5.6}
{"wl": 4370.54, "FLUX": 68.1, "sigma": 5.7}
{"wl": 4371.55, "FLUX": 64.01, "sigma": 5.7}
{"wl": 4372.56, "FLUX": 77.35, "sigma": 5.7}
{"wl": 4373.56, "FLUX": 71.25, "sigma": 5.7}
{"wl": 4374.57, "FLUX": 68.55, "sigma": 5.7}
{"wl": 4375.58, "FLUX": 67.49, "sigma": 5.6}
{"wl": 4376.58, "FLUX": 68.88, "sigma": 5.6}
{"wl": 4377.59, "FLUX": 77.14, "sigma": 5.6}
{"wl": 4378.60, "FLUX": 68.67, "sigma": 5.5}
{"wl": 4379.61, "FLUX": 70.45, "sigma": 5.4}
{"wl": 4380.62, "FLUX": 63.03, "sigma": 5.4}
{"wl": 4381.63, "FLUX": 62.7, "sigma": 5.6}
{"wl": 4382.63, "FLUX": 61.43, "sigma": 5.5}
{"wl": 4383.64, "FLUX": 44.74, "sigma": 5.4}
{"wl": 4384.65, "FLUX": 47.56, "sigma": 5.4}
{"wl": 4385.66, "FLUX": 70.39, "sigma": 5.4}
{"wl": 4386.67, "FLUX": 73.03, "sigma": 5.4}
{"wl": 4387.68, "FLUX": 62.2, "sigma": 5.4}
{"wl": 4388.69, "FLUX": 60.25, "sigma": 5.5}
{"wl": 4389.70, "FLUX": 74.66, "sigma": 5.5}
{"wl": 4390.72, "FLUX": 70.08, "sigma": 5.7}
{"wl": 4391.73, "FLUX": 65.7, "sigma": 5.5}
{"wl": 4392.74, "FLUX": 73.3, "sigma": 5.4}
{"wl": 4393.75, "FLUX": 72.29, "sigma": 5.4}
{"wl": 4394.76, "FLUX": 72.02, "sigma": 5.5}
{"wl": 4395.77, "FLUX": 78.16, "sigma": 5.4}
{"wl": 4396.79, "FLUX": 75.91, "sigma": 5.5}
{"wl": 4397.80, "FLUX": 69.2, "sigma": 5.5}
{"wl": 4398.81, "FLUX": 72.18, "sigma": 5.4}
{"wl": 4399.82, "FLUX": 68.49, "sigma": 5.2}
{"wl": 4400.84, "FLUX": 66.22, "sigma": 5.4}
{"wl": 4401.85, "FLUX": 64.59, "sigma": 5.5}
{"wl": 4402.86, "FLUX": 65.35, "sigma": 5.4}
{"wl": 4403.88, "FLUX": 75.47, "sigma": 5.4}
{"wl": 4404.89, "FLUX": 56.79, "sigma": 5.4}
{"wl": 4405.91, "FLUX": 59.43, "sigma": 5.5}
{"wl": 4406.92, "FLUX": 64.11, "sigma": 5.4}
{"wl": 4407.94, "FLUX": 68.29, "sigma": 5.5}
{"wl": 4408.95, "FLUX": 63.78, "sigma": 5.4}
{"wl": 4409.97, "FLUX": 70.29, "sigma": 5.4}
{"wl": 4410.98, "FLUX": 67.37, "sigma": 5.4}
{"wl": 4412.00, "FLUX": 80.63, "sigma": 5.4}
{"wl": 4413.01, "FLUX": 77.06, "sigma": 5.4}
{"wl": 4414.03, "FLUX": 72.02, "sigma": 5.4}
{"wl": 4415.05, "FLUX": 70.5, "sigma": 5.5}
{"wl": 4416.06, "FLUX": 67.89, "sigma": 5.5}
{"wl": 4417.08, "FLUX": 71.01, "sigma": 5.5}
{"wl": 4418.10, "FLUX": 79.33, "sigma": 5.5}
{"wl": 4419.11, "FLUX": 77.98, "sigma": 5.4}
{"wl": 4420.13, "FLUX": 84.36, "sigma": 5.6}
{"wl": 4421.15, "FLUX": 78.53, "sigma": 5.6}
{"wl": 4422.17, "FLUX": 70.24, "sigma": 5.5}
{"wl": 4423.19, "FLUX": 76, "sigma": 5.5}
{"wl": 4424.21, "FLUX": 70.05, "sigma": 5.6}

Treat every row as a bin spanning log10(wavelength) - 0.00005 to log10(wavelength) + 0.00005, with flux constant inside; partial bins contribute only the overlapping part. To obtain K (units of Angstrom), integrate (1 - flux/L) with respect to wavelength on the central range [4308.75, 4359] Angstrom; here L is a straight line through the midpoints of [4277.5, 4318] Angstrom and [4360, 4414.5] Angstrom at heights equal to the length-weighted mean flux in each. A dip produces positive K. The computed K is -2.43 Angstrom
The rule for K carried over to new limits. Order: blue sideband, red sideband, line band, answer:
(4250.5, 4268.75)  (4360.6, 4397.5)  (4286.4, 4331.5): 6.8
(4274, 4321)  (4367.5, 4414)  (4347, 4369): -2.8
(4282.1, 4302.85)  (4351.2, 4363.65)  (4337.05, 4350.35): 1.2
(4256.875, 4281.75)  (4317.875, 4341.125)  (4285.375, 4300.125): 1.5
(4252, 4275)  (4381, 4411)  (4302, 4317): 3.0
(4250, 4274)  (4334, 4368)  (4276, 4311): 5.6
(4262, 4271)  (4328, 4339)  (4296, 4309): 3.7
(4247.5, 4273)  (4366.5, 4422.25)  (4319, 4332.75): 0.5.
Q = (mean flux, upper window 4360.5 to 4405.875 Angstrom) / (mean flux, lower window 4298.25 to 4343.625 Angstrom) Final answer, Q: 1.20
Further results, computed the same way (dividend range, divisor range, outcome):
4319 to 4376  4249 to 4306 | 1.15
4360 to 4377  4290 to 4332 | 1.29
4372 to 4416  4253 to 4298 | 1.14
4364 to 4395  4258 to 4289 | 1.12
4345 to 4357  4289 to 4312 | 1.37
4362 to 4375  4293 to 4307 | 1.44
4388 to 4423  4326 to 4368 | 1.04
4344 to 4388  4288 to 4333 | 1.23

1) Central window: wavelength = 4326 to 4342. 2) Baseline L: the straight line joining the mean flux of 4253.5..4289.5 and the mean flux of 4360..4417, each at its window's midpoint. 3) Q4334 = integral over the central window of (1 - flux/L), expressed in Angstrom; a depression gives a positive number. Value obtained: 0.7 Angstrom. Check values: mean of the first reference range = 61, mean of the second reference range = 69.2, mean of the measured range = 62.5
